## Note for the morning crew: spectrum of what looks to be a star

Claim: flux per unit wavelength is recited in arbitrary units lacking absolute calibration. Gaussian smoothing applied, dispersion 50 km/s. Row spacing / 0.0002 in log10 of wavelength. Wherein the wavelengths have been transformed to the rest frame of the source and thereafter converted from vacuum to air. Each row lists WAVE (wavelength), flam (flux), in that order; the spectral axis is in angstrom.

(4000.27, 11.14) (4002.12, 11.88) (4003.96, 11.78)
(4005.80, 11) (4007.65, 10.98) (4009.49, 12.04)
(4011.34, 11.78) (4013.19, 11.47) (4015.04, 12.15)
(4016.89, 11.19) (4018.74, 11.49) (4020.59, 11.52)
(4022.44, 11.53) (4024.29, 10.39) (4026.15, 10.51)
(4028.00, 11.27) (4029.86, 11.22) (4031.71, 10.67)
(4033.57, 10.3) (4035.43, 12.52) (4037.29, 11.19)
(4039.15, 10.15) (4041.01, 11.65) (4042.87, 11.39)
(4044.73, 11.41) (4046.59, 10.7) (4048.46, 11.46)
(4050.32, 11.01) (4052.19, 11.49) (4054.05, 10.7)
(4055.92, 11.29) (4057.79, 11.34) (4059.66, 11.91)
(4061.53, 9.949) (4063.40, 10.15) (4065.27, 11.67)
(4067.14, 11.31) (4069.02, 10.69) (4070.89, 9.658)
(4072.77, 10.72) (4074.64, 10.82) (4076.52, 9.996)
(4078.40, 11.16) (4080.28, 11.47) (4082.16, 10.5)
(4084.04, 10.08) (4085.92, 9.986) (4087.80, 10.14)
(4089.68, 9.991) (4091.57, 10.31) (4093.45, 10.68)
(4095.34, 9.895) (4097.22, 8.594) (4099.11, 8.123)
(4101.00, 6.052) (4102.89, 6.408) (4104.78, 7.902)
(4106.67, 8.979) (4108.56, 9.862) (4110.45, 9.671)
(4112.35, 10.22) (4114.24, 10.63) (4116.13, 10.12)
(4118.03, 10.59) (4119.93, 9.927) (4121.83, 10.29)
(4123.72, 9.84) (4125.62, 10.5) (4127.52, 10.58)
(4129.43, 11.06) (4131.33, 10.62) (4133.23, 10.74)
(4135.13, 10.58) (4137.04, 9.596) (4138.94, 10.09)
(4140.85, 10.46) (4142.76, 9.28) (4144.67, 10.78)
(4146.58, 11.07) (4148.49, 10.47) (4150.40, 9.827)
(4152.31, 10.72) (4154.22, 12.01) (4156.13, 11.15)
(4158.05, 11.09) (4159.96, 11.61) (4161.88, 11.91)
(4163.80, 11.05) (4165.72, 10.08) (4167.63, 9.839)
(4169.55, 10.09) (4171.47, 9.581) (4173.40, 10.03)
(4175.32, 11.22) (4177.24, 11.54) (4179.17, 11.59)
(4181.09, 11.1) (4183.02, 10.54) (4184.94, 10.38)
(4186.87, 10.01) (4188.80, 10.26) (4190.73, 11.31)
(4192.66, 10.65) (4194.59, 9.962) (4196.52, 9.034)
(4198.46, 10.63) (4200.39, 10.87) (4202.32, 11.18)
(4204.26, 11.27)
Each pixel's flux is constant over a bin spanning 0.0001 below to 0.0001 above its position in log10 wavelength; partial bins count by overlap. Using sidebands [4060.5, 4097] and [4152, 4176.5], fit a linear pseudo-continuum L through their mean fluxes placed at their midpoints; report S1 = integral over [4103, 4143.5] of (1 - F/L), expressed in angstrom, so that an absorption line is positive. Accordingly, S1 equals 2.4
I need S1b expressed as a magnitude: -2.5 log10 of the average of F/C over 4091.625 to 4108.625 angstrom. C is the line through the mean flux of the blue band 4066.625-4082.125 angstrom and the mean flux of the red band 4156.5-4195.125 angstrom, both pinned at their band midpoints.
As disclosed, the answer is 0.25 mag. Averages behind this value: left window 10.7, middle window 8.52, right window 10.7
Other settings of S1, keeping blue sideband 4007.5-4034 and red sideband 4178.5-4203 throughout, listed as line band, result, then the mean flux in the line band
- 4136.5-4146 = 0.6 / 10.1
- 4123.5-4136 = 0.2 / 10.6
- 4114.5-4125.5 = 0.7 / 10.2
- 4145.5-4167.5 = -0.5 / 11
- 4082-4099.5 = 1.8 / 9.86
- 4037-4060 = -0.1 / 11.2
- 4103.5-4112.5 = 1.5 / 9.14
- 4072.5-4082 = 0.2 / 10.8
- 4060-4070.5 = 0.3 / 10.8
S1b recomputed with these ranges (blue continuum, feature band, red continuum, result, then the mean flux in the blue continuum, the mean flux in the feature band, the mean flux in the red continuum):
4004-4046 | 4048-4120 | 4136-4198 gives 0.09 mag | 11.3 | 10.1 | 10.6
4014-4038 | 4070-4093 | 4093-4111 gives -0.13 mag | 11.2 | 10.4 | 8.54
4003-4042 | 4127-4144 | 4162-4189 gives 0.04 mag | 11.3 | 10.3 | 10.6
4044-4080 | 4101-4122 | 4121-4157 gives 0.14 mag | 10.9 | 9.32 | 10.5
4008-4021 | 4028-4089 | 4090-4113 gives -0.07 mag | 11.6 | 10.9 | 8.9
